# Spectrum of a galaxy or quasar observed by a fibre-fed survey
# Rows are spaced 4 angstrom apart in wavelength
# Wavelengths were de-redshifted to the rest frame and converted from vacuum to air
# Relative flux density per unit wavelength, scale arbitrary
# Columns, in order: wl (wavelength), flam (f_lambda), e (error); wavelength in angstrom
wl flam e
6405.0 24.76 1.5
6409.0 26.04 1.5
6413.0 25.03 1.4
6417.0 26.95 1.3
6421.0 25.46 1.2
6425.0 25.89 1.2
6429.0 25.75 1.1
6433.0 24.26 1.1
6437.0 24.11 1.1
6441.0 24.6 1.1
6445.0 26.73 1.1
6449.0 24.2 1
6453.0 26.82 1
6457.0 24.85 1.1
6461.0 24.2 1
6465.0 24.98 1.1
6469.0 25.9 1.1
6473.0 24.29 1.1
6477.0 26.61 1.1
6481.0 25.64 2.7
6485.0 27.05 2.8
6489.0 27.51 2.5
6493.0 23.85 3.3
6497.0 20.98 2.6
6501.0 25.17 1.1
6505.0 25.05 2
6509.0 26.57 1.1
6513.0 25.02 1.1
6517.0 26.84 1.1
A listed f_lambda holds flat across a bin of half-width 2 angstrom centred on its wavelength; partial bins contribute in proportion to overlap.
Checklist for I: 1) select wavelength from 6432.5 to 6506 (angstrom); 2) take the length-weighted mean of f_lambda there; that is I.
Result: 25.1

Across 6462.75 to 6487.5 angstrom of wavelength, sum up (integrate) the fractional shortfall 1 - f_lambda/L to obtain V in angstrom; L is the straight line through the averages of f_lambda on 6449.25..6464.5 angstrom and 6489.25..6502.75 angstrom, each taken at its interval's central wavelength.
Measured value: -1.3 angstrom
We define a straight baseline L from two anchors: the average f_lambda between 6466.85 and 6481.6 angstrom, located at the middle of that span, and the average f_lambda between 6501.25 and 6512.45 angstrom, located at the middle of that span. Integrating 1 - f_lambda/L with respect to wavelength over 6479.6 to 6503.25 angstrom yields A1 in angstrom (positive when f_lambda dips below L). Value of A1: 0.5 angstrom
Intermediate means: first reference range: 25.6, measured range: 25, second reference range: 25.6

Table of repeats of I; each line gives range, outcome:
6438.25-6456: 25.5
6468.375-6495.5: 25.7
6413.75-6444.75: 25.4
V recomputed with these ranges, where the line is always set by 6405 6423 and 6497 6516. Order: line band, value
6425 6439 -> 0.40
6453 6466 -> 0.22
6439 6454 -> 0.00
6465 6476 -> 0.05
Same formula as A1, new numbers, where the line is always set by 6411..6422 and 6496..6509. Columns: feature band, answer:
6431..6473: 0.3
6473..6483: -0.4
